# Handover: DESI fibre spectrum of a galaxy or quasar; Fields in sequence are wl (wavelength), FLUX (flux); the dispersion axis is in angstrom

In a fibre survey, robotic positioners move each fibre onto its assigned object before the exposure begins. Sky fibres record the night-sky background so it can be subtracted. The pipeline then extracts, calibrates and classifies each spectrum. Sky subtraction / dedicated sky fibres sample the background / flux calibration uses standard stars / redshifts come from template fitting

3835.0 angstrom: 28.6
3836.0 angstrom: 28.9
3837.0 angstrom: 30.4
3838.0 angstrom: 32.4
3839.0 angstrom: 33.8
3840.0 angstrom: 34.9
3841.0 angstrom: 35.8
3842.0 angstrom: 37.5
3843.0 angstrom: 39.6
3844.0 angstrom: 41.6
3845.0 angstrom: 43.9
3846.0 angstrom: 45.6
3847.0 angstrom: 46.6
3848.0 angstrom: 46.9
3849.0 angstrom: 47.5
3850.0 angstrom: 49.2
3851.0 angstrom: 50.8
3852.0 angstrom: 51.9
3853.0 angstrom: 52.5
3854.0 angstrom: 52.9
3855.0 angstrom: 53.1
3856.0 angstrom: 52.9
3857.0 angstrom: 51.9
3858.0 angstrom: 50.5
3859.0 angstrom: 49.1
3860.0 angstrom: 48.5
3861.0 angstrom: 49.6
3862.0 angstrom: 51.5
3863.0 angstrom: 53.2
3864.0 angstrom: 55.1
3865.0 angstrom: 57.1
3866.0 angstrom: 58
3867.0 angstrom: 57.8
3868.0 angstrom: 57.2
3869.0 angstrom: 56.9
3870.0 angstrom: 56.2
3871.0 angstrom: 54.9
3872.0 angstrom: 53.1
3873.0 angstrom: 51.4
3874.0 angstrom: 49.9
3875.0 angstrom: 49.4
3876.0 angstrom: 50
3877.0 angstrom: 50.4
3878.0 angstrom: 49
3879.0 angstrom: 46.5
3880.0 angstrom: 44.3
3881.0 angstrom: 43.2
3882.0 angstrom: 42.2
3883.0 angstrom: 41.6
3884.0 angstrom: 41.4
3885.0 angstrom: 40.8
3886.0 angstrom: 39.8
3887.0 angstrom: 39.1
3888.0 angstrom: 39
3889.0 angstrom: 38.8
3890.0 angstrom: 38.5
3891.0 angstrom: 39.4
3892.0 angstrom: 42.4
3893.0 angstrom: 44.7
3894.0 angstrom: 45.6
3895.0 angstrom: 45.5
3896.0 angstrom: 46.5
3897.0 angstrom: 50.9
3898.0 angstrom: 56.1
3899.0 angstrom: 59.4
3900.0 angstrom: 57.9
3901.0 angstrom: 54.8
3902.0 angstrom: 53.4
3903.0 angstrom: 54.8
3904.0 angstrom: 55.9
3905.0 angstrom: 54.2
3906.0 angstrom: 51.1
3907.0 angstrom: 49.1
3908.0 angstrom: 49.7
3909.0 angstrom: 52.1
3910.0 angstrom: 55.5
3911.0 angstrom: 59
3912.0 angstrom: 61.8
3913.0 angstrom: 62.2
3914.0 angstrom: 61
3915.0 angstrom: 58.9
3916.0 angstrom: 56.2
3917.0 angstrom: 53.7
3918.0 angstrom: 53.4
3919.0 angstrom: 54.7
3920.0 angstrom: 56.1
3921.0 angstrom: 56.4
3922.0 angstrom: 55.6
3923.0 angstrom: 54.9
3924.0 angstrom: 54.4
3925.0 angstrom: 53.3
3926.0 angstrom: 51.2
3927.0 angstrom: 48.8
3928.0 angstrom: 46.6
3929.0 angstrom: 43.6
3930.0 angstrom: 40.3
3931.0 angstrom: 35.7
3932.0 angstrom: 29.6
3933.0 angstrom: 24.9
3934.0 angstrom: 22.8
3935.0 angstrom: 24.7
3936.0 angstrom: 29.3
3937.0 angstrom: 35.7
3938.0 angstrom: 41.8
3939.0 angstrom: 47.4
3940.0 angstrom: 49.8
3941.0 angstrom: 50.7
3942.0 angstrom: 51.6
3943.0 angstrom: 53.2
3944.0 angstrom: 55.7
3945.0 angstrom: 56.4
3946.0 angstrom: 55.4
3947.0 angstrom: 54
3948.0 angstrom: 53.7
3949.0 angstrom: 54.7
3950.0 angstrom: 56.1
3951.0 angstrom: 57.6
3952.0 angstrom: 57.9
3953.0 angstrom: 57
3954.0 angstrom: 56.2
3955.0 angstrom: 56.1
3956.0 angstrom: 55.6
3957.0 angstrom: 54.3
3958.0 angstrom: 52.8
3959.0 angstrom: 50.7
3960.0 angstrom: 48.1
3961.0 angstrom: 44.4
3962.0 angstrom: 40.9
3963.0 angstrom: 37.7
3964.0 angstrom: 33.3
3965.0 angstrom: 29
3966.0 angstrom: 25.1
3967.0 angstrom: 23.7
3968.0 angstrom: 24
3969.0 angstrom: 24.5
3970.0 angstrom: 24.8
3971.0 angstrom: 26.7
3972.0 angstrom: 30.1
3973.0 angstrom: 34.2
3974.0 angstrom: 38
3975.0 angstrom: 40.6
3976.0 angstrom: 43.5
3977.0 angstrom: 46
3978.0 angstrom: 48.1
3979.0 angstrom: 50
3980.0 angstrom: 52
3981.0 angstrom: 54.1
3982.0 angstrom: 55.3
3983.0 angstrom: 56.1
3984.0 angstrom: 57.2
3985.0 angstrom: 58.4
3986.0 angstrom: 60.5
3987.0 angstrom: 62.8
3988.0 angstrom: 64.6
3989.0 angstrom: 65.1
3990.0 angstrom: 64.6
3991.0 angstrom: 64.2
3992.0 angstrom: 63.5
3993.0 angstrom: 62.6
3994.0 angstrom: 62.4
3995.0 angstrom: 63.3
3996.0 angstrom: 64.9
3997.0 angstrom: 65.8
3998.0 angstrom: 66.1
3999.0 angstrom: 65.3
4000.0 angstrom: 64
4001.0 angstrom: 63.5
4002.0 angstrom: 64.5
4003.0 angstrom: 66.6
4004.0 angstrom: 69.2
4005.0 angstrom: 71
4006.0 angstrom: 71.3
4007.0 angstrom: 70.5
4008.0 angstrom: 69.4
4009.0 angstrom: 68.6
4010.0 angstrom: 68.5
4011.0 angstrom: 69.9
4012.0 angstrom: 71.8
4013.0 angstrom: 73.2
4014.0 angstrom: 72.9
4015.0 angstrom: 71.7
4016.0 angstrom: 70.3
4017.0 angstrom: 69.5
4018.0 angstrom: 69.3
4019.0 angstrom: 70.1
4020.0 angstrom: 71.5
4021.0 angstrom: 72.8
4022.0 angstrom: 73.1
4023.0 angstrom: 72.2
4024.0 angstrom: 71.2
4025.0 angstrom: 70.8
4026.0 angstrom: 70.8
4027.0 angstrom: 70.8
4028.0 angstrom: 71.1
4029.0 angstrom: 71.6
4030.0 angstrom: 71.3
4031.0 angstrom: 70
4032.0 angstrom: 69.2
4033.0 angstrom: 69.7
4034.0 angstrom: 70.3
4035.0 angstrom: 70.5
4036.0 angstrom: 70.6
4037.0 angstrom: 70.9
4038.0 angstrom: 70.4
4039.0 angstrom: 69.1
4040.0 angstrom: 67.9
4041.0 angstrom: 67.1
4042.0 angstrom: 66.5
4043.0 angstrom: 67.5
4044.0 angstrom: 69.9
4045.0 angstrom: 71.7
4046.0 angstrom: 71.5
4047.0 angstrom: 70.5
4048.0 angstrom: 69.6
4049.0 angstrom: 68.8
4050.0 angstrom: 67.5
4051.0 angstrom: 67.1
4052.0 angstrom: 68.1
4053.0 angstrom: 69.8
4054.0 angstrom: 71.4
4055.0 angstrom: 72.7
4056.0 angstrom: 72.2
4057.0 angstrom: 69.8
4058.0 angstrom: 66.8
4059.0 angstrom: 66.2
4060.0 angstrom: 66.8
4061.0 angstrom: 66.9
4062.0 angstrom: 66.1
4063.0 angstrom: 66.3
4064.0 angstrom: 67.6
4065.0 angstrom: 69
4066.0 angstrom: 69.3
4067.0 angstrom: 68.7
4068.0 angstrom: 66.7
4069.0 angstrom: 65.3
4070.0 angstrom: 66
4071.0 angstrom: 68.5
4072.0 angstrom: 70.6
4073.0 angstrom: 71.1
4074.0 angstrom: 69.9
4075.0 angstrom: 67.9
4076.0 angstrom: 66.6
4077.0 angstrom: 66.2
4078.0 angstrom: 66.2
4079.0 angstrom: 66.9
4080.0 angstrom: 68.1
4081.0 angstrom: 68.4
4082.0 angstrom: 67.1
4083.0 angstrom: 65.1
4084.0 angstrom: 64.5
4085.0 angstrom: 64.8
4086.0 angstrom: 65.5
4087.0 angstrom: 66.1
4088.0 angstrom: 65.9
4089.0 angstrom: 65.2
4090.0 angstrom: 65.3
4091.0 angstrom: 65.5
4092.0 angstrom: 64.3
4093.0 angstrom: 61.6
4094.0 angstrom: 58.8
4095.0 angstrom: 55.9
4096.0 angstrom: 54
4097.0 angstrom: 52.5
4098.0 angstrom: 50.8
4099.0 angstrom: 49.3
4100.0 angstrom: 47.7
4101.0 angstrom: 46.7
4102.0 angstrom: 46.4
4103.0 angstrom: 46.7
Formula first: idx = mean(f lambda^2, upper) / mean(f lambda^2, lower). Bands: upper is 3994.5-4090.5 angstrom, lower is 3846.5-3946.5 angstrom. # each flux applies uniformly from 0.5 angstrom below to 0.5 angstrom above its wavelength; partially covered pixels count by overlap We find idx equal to 1.50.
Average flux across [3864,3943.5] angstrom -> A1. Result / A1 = 48.7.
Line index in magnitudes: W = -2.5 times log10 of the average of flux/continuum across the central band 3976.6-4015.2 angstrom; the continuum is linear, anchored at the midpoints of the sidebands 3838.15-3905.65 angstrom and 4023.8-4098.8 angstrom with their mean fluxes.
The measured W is -0.048 mag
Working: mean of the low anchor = 48.2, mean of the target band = 63.6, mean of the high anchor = 67.3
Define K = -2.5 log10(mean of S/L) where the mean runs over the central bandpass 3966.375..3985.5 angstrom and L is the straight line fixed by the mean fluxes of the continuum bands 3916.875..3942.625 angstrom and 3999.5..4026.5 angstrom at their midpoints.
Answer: 0.39 mag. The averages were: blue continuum 44.8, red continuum 69.9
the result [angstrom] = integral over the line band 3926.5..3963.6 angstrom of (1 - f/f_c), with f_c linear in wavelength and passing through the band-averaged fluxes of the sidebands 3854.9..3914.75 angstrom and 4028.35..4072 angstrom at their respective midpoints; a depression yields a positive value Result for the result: 6.8 angstrom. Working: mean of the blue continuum 50.4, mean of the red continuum 68.9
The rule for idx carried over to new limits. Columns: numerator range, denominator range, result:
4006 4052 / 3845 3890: 1.55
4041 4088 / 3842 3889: 1.54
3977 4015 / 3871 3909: 1.41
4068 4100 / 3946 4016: 1.23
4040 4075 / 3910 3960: 1.45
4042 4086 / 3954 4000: 1.44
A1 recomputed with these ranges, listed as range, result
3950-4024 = 56.5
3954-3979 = 39.4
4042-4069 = 68.7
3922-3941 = 41.5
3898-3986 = 47.9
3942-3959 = 55.2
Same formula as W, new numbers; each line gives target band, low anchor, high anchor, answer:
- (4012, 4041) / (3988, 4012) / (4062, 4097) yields -0.07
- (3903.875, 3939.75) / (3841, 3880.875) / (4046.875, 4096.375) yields 0.14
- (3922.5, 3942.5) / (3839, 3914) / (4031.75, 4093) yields 0.29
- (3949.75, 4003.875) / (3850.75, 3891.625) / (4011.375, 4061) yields 0.22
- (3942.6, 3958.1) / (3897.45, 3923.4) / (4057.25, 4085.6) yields 0.06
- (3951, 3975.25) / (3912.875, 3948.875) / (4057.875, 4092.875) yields 0.27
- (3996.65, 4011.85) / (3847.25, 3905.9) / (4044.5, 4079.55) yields -0.09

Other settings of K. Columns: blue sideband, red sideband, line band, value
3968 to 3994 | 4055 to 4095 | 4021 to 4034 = -0.22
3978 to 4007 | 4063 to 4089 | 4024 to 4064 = -0.07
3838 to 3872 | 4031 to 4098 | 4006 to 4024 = -0.13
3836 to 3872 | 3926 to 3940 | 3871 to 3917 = -0.17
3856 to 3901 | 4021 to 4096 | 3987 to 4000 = -0.05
